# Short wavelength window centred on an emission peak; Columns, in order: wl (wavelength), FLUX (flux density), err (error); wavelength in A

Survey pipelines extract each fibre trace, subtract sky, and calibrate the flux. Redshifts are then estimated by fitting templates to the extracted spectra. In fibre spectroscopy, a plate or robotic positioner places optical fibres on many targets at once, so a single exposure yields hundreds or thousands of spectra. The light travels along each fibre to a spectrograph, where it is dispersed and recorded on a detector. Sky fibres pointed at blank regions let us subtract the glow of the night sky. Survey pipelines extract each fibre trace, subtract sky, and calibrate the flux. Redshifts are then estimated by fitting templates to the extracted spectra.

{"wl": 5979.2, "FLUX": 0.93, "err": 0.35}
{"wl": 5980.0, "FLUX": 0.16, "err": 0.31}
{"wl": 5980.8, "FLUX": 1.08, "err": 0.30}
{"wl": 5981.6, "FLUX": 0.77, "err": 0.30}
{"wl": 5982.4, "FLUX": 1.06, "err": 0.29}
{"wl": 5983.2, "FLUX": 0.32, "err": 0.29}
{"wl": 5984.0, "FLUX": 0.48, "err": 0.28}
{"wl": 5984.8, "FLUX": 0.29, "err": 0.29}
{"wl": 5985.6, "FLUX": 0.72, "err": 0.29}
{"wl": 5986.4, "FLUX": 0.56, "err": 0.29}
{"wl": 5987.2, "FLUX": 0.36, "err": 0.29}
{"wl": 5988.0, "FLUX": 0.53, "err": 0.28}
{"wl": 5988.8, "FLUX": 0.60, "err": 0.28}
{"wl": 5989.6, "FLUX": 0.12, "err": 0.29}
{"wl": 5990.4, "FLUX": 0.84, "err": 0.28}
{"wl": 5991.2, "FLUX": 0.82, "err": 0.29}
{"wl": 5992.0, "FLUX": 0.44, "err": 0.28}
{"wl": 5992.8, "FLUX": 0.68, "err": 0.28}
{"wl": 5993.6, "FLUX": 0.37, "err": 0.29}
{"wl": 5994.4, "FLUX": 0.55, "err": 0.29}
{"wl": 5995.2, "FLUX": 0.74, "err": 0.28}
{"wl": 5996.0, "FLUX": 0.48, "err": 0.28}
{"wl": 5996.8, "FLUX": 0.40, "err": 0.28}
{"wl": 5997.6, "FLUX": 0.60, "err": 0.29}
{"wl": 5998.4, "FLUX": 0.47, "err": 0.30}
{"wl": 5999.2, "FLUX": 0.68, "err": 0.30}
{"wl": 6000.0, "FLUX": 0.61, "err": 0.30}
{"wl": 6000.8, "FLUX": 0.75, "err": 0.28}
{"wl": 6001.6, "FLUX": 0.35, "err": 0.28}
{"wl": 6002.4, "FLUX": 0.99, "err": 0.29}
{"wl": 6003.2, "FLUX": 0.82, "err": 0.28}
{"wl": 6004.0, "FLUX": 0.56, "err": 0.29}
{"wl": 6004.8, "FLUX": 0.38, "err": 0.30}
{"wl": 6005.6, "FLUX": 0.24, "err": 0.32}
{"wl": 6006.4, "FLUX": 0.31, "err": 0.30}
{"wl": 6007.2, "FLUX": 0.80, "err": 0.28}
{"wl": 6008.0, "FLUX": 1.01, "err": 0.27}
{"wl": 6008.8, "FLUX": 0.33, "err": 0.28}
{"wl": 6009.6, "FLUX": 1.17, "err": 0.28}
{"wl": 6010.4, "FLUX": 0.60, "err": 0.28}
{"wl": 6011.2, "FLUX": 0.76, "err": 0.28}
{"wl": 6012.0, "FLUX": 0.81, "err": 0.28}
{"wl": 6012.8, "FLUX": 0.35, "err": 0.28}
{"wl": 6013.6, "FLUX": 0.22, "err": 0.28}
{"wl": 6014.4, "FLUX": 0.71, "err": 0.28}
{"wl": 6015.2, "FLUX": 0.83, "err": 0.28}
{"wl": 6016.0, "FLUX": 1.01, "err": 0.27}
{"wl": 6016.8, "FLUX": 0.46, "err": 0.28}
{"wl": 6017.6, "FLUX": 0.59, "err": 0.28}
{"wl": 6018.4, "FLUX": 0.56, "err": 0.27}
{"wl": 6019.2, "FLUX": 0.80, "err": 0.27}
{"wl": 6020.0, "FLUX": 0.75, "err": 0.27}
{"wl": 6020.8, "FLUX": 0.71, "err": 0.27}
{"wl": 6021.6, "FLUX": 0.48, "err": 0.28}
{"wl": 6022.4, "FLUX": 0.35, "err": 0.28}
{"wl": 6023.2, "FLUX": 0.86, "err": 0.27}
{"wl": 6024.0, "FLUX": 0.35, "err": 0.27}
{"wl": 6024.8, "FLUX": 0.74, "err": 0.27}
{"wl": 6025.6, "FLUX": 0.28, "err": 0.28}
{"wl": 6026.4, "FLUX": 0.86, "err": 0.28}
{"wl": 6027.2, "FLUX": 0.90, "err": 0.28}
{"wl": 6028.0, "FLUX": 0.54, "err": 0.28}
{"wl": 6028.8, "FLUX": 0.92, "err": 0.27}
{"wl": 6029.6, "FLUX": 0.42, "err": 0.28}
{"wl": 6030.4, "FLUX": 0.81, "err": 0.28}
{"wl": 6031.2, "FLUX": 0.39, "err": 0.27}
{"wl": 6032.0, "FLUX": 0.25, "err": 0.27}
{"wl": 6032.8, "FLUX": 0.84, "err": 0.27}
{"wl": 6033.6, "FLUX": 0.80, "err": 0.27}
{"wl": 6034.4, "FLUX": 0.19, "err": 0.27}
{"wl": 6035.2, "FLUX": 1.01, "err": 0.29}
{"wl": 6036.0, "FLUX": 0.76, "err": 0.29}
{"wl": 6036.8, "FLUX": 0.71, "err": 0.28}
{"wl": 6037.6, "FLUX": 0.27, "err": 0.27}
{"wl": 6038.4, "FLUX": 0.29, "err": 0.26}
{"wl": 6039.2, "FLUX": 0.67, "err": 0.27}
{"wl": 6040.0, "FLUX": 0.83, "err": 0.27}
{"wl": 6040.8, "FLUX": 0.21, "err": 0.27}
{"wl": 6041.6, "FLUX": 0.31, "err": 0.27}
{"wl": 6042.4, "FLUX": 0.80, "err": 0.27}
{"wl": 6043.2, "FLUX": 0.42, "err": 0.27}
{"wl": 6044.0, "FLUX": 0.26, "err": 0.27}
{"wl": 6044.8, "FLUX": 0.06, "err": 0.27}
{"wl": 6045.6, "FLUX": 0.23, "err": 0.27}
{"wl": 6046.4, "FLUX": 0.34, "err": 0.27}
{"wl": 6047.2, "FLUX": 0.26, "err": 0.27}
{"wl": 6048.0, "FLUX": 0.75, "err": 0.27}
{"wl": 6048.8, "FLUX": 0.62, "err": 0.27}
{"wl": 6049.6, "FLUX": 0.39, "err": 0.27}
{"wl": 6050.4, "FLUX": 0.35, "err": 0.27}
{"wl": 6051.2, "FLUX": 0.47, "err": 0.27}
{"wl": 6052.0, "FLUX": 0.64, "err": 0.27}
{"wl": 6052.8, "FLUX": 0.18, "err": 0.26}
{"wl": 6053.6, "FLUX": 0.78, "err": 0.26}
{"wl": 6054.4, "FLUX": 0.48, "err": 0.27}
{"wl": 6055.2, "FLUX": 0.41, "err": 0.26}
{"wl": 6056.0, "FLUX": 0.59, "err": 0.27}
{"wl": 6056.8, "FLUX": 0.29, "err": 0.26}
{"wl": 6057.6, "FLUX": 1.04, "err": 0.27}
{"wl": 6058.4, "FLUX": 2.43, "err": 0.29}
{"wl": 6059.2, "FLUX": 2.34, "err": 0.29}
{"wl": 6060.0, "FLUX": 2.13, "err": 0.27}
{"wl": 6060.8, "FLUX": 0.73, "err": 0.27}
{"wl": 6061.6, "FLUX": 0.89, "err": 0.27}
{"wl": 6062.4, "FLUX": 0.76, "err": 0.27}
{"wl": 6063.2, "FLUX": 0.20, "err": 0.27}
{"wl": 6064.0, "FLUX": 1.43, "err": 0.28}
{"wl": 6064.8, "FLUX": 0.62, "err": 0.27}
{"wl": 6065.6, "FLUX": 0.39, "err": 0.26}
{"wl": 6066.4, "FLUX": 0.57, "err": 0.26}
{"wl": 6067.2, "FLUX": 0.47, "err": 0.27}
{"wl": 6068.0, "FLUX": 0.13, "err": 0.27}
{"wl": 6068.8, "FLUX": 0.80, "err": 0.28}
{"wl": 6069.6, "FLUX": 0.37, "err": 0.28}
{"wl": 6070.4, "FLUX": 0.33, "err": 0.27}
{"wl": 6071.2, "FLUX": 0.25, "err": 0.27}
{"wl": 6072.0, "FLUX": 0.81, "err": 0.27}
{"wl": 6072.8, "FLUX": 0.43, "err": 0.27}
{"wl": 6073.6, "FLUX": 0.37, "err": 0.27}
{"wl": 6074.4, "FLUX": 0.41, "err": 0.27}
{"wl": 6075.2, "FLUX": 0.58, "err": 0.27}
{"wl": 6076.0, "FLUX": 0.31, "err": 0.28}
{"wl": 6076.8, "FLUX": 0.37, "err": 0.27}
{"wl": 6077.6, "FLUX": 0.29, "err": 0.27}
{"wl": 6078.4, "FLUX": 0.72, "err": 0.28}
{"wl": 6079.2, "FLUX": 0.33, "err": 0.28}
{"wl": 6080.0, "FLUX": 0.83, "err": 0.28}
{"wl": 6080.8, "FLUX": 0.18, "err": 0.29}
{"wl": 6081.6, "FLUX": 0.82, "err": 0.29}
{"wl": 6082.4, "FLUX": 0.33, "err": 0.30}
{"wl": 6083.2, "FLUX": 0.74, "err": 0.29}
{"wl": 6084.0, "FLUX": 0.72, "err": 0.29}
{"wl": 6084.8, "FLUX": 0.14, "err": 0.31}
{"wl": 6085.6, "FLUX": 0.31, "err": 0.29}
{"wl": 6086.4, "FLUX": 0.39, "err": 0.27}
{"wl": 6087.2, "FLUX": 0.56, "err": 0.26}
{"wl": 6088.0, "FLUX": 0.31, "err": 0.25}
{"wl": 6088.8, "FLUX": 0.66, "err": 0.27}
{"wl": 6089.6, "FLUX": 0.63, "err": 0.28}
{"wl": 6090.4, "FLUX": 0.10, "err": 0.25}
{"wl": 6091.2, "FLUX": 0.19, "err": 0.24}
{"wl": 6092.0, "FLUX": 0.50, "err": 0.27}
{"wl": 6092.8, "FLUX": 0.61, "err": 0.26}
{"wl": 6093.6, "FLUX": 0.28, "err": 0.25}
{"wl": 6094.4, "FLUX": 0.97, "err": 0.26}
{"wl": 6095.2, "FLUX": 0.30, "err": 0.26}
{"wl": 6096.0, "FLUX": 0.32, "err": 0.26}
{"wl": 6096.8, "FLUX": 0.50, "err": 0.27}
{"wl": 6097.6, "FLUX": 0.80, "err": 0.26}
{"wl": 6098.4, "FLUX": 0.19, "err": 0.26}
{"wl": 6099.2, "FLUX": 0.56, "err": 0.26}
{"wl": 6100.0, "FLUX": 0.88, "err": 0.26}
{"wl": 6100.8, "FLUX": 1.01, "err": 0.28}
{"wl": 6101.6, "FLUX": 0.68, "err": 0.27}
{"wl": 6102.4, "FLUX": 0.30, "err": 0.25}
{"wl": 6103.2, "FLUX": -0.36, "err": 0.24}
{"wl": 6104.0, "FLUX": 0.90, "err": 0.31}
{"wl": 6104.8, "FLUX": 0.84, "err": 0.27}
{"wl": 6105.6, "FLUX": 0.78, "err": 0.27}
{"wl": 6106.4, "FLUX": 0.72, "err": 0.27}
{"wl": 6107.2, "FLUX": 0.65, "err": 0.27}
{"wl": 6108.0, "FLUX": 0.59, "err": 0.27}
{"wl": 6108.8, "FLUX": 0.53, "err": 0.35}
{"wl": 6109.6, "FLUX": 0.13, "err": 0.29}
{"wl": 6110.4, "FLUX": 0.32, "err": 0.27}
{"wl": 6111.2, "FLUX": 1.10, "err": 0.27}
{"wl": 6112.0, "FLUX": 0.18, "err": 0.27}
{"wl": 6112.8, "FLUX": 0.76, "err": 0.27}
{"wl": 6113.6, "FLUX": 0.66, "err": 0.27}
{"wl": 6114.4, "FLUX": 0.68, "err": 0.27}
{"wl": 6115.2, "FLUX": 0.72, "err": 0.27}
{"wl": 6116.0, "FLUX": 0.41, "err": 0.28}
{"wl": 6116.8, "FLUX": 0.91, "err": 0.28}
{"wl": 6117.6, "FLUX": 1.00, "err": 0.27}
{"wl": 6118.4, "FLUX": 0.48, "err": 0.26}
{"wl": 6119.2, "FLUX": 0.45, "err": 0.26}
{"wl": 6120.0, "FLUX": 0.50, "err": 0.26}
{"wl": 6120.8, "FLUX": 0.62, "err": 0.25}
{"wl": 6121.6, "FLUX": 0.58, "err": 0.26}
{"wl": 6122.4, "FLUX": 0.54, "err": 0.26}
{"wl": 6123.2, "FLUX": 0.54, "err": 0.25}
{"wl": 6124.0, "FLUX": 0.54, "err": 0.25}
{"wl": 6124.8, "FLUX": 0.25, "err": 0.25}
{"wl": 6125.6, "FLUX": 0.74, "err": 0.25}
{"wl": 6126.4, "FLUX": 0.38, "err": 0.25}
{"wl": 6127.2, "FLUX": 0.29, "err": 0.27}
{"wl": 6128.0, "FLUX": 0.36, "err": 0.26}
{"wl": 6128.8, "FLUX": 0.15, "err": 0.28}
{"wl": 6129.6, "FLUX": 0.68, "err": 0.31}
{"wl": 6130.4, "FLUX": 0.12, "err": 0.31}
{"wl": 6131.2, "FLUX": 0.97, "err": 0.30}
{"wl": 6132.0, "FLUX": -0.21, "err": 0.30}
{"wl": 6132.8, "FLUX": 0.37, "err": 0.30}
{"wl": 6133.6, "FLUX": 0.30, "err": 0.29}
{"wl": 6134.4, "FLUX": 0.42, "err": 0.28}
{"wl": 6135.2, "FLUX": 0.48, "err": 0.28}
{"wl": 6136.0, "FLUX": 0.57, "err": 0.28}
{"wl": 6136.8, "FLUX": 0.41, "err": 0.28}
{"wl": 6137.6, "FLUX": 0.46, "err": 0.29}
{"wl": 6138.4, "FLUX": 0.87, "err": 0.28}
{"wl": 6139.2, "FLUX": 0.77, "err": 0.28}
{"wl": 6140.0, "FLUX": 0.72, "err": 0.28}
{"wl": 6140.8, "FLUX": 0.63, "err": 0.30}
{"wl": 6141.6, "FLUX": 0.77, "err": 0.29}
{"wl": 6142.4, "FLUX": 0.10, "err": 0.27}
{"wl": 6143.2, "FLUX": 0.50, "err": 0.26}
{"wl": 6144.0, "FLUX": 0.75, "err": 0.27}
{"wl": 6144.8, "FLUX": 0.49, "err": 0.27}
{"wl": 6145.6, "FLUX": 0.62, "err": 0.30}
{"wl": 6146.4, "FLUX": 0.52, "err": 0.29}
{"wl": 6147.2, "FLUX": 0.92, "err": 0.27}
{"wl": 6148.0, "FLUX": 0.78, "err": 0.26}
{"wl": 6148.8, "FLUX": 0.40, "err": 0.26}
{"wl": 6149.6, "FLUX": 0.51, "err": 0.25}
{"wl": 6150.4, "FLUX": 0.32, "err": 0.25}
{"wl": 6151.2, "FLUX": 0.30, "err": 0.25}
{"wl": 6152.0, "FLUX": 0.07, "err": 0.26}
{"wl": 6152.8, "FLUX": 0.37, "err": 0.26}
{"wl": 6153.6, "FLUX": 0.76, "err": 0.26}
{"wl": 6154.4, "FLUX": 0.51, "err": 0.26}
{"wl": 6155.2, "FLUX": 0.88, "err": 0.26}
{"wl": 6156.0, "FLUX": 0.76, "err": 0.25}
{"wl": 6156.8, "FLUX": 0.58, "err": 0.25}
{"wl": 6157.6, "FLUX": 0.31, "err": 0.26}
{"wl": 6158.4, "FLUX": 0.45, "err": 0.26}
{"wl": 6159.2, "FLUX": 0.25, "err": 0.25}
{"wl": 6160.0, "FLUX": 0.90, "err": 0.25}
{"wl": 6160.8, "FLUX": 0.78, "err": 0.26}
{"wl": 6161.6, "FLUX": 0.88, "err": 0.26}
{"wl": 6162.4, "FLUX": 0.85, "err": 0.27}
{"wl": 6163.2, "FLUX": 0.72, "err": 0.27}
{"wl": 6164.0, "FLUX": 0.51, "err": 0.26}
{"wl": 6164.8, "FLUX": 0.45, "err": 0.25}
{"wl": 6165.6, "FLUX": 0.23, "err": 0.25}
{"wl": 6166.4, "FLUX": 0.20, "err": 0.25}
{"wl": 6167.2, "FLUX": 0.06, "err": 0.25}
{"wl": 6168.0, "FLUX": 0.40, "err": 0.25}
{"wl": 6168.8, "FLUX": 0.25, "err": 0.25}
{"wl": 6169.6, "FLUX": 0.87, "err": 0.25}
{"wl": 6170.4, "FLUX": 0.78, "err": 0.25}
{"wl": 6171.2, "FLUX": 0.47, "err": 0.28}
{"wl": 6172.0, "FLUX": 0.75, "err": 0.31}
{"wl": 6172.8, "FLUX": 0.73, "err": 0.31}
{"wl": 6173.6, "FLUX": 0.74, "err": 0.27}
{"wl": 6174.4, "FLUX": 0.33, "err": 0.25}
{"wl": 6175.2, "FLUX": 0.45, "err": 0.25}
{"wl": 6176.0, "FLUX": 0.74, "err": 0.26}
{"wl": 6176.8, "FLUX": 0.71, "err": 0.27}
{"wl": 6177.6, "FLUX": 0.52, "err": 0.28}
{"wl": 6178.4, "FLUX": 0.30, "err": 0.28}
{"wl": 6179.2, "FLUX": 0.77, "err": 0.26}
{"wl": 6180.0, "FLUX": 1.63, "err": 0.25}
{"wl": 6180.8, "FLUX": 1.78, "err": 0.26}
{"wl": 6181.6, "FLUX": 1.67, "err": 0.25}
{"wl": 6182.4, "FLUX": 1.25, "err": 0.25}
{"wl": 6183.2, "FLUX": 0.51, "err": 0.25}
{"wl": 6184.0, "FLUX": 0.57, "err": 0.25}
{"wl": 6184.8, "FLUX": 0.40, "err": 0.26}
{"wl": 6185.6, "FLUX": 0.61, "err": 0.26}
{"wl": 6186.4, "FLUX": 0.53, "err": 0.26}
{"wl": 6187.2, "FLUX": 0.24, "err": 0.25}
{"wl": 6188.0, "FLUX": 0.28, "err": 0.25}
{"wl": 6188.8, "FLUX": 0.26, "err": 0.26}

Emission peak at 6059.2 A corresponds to H-beta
